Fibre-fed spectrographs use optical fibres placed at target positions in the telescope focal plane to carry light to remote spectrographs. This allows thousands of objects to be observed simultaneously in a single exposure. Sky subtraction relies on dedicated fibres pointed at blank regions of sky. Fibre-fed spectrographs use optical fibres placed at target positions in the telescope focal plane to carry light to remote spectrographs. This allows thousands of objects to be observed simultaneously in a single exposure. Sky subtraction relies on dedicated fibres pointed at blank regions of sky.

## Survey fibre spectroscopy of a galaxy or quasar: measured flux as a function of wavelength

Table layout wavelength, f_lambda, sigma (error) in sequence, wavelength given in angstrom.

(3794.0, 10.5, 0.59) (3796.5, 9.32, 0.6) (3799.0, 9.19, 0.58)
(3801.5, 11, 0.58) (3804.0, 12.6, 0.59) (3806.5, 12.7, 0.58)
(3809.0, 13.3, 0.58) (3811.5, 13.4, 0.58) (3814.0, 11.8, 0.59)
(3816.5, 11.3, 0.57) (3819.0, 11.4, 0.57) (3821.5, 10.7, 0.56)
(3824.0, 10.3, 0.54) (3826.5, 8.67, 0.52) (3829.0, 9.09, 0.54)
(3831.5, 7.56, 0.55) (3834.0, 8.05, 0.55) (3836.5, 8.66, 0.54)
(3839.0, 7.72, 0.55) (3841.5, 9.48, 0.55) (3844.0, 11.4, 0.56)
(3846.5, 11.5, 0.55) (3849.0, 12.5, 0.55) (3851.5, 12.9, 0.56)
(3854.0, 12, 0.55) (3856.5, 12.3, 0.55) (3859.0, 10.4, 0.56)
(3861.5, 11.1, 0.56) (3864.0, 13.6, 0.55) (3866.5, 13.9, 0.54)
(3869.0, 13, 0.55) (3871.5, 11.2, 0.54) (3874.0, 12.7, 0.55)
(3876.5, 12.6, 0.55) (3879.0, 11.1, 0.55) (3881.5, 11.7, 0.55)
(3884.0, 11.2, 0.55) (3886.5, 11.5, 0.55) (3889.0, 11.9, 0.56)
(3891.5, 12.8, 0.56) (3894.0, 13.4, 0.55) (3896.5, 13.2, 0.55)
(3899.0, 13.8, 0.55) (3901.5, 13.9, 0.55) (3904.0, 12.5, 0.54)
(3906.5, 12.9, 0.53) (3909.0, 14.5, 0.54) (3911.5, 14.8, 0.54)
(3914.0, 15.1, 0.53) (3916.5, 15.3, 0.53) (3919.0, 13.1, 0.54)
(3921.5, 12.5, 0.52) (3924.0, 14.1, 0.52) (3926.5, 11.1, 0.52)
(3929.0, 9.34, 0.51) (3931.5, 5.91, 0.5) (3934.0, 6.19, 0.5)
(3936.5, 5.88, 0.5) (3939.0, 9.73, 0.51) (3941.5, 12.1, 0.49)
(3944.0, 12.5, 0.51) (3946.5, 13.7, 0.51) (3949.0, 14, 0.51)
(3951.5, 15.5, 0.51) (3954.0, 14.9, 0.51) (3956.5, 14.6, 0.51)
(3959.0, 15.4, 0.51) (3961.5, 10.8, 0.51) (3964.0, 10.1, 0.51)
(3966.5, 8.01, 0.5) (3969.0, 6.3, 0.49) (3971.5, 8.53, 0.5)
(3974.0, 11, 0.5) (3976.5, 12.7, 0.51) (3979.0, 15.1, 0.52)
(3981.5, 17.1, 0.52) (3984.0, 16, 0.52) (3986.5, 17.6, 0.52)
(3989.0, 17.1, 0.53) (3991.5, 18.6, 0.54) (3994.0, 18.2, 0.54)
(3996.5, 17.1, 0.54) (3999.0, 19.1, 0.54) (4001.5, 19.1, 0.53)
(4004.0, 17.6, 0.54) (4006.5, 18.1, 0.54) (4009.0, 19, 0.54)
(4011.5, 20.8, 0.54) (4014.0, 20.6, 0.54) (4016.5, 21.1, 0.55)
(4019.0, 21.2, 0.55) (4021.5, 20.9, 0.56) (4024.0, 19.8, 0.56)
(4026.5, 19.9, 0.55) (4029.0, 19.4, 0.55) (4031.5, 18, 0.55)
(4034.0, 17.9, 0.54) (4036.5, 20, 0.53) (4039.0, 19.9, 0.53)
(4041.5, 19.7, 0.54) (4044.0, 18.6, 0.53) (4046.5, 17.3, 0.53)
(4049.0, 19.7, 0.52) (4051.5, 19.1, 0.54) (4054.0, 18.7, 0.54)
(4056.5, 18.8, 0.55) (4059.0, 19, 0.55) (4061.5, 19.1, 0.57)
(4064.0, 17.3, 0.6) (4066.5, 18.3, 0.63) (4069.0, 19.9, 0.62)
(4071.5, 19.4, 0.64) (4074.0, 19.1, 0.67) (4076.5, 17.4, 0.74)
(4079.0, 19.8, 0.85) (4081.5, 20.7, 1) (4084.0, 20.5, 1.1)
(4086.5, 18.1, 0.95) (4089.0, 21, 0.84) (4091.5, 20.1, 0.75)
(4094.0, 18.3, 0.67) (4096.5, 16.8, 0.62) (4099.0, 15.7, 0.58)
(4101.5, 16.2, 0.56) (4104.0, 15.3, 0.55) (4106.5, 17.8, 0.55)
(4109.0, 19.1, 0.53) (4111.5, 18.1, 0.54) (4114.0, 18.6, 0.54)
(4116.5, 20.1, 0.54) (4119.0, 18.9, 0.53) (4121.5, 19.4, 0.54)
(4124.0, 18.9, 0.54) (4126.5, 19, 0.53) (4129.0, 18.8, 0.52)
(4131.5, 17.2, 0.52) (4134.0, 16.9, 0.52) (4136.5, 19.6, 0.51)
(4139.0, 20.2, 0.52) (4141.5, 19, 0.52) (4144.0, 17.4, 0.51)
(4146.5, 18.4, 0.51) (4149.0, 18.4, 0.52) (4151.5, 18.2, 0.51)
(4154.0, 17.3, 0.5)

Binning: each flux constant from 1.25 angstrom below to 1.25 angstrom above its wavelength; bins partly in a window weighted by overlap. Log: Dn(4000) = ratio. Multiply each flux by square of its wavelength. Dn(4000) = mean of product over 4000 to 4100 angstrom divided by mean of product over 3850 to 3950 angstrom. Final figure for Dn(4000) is 1.70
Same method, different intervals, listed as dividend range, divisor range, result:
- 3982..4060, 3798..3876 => 1.86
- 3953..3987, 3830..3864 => 1.27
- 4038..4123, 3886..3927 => 1.52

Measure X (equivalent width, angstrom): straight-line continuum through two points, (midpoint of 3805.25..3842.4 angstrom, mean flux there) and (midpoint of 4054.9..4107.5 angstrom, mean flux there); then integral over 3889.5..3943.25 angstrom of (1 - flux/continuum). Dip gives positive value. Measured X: 4.7 angstrom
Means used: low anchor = 10.3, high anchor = 18.5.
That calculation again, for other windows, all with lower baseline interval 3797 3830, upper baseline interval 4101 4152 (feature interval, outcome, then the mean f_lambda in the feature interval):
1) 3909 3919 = -0.9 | 14.8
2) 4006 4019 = -3.6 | 20.1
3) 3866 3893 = 1.2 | 12.1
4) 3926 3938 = 5.5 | 7.51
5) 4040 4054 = -2.0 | 18.9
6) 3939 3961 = 0.9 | 13.7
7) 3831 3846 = 3.5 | 9.01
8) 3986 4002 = -2.9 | 18.1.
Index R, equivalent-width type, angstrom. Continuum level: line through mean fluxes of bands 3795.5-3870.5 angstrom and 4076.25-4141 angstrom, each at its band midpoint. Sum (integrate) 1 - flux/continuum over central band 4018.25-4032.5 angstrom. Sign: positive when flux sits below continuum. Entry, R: -3.11 angstrom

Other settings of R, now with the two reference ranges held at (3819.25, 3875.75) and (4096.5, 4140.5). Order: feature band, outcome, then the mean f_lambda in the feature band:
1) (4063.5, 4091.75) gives -3.70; 19.3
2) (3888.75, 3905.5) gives -1.27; 13.1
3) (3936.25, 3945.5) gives 1.94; 10.6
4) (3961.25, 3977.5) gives 5.34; 9.52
